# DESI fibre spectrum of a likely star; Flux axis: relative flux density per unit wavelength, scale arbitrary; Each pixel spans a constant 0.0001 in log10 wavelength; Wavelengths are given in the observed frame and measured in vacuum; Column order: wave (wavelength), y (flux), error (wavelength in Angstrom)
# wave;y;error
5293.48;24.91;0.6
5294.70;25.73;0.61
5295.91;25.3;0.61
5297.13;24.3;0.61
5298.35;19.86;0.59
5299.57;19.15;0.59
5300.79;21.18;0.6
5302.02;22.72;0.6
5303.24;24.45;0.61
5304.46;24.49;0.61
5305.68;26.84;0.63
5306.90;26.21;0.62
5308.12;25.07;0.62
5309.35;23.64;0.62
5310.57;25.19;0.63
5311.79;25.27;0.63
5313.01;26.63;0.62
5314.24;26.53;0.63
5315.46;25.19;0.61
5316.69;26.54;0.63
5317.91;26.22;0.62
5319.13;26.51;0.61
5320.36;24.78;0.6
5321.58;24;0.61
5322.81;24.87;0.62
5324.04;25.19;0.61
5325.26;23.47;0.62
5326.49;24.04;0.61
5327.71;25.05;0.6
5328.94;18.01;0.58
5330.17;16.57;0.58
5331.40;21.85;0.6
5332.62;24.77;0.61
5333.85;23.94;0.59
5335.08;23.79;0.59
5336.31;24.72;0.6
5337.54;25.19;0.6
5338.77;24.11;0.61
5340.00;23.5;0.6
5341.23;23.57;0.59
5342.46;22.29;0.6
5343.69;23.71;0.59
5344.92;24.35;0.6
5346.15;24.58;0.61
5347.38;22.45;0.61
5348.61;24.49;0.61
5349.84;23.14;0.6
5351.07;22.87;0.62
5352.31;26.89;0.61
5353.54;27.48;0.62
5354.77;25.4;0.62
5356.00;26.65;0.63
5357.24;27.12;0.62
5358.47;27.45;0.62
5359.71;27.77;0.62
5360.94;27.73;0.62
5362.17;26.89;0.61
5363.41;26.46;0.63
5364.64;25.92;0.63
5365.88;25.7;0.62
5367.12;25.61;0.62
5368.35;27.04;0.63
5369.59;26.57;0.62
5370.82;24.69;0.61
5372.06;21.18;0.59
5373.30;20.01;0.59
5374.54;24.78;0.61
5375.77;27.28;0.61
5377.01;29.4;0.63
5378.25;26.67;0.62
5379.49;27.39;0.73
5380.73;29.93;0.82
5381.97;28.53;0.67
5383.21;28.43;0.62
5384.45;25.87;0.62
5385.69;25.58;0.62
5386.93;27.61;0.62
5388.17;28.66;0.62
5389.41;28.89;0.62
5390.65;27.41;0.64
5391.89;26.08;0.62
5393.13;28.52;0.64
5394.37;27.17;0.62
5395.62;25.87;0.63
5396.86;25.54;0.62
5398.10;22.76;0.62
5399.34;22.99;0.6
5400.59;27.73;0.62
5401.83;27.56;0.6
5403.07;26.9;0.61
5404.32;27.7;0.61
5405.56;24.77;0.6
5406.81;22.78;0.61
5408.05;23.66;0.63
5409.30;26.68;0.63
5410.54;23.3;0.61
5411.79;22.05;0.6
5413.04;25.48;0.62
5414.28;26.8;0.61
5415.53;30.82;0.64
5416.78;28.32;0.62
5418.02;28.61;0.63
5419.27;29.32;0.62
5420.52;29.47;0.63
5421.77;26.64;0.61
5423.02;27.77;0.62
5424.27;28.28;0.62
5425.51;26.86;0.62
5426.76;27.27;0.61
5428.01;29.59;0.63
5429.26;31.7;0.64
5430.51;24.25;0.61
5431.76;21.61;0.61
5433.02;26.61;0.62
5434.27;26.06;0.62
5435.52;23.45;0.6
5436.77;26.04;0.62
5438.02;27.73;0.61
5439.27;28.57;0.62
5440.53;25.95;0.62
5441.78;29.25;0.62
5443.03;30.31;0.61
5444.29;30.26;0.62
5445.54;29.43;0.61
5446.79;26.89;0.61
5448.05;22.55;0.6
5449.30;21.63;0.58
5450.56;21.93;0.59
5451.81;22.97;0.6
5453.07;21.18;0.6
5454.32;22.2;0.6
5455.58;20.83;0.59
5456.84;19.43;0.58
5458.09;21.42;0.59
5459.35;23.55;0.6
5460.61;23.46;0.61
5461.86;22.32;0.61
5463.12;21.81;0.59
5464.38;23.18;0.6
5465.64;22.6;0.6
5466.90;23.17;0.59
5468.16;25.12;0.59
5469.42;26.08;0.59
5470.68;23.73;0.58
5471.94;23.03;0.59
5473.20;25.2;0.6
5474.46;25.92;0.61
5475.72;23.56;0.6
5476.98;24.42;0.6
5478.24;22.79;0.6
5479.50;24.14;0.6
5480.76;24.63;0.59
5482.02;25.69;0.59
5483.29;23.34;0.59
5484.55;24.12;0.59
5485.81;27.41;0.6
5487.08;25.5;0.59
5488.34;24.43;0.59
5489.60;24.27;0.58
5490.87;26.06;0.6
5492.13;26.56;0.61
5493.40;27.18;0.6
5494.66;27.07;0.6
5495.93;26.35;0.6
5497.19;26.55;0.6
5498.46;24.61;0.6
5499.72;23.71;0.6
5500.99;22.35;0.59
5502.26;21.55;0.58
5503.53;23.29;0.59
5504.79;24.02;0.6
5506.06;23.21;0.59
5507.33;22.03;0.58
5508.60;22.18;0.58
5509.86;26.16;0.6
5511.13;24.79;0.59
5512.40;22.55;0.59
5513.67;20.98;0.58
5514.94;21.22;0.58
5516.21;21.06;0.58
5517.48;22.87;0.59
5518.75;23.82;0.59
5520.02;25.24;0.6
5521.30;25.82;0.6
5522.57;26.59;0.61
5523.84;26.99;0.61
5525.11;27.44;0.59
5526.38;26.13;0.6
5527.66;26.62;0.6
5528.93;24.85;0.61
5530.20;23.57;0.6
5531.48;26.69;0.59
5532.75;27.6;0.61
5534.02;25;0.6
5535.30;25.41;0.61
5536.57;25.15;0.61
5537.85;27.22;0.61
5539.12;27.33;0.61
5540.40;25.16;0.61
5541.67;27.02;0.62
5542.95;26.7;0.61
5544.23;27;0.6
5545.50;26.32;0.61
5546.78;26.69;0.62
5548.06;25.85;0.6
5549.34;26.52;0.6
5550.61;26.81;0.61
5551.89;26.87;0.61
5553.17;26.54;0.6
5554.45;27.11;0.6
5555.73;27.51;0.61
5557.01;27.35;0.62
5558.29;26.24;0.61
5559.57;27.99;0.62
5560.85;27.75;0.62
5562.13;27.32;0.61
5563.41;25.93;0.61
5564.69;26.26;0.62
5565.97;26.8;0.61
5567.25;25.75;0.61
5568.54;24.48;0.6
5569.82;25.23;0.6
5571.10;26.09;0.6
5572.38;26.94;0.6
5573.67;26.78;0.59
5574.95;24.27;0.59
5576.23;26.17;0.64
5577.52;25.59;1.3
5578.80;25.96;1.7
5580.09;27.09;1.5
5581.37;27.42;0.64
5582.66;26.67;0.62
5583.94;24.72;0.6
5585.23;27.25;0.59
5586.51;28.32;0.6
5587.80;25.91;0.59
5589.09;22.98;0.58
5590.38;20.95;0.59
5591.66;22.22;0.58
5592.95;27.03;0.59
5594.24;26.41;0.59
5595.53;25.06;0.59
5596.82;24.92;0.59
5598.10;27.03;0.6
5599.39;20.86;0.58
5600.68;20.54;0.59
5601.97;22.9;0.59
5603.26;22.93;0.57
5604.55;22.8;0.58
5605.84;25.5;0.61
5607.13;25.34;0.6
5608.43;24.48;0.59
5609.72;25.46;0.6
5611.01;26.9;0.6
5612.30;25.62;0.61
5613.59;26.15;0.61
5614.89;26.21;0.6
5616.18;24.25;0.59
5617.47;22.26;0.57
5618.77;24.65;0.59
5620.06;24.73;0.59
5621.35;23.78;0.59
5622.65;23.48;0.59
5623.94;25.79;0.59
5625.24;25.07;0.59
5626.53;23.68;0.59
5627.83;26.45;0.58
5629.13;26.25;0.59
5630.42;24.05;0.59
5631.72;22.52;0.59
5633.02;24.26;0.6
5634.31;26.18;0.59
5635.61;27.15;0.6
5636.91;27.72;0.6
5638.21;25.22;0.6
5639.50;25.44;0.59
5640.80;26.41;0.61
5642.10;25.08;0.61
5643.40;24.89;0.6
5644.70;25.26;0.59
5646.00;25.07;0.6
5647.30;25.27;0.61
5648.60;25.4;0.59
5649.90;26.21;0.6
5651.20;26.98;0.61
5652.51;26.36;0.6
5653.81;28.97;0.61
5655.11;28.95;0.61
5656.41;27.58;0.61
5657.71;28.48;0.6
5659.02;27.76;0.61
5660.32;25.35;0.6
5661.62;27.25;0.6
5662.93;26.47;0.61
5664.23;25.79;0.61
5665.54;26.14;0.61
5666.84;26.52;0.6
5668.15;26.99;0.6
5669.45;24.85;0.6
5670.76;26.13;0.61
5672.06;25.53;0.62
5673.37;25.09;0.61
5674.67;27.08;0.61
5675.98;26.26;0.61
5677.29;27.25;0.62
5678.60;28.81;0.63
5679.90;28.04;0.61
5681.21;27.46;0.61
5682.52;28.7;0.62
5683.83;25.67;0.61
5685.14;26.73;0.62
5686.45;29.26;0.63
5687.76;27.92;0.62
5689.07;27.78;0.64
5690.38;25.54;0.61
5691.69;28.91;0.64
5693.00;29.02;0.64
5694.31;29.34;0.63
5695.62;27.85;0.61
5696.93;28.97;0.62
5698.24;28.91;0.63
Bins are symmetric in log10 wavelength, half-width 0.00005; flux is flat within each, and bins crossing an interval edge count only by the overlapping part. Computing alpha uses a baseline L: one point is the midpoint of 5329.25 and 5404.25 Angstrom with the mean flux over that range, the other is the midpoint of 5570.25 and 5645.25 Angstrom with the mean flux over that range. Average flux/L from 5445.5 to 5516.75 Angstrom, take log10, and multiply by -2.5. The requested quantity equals 0.07 mag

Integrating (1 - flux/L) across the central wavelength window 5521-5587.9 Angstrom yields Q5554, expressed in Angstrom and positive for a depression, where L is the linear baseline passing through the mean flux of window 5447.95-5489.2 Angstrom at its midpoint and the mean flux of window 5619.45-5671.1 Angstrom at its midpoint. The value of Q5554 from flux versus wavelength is -4.78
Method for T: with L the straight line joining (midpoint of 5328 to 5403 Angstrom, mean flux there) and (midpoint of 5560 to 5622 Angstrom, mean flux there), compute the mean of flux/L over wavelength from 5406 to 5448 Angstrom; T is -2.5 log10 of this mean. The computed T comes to -0.07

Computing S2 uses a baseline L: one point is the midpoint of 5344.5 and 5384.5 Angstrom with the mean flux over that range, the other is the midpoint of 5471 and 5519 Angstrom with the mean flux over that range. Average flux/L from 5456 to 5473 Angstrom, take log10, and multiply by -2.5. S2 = 0.07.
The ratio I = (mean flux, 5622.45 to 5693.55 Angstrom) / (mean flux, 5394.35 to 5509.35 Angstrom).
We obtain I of 1.1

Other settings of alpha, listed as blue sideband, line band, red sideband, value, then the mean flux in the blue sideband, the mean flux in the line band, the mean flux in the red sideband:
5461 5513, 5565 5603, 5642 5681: 0.013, 24.3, 25.2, 26.6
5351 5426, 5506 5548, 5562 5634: 0.019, 26.5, 25.1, 25.1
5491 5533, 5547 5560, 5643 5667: -0.070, 24.6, 26.8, 26.6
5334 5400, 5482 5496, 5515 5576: 0.014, 25.7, 25.6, 26.1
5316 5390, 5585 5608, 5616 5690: 0.070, 25.2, 24.3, 26.1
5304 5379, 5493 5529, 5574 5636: 0.024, 24.9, 24.4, 24.9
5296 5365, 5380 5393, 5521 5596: -0.117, 24.5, 27.7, 26.2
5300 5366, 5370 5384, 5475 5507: -0.066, 24.7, 26.2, 24.7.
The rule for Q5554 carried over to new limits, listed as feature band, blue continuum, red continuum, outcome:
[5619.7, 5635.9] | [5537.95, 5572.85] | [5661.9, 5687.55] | 1.1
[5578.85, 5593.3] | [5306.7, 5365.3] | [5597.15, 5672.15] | -0.1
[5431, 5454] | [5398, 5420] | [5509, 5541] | 0.1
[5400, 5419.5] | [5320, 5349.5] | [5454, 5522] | -2.2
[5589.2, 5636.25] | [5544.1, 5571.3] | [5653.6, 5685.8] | 3.9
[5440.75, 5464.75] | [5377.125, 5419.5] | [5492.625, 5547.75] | 1.8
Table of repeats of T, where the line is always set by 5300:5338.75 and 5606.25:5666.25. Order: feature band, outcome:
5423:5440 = -0.09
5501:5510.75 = 0.09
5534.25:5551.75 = -0.05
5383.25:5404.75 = -0.09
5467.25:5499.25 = 0.00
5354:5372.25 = -0.08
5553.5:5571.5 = -0.05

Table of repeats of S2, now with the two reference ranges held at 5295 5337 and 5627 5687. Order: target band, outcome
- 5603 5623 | 0.06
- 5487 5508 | 0.03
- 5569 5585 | -0.01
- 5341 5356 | -0.01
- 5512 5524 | 0.08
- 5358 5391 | -0.09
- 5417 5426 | -0.14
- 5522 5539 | -0.03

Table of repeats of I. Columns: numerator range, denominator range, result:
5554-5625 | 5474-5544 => 1.02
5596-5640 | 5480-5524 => 1.01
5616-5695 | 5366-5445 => 0.98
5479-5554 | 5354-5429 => 0.94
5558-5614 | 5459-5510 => 1.05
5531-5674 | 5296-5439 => 1.01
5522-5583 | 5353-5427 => 0.99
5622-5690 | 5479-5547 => 1.05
